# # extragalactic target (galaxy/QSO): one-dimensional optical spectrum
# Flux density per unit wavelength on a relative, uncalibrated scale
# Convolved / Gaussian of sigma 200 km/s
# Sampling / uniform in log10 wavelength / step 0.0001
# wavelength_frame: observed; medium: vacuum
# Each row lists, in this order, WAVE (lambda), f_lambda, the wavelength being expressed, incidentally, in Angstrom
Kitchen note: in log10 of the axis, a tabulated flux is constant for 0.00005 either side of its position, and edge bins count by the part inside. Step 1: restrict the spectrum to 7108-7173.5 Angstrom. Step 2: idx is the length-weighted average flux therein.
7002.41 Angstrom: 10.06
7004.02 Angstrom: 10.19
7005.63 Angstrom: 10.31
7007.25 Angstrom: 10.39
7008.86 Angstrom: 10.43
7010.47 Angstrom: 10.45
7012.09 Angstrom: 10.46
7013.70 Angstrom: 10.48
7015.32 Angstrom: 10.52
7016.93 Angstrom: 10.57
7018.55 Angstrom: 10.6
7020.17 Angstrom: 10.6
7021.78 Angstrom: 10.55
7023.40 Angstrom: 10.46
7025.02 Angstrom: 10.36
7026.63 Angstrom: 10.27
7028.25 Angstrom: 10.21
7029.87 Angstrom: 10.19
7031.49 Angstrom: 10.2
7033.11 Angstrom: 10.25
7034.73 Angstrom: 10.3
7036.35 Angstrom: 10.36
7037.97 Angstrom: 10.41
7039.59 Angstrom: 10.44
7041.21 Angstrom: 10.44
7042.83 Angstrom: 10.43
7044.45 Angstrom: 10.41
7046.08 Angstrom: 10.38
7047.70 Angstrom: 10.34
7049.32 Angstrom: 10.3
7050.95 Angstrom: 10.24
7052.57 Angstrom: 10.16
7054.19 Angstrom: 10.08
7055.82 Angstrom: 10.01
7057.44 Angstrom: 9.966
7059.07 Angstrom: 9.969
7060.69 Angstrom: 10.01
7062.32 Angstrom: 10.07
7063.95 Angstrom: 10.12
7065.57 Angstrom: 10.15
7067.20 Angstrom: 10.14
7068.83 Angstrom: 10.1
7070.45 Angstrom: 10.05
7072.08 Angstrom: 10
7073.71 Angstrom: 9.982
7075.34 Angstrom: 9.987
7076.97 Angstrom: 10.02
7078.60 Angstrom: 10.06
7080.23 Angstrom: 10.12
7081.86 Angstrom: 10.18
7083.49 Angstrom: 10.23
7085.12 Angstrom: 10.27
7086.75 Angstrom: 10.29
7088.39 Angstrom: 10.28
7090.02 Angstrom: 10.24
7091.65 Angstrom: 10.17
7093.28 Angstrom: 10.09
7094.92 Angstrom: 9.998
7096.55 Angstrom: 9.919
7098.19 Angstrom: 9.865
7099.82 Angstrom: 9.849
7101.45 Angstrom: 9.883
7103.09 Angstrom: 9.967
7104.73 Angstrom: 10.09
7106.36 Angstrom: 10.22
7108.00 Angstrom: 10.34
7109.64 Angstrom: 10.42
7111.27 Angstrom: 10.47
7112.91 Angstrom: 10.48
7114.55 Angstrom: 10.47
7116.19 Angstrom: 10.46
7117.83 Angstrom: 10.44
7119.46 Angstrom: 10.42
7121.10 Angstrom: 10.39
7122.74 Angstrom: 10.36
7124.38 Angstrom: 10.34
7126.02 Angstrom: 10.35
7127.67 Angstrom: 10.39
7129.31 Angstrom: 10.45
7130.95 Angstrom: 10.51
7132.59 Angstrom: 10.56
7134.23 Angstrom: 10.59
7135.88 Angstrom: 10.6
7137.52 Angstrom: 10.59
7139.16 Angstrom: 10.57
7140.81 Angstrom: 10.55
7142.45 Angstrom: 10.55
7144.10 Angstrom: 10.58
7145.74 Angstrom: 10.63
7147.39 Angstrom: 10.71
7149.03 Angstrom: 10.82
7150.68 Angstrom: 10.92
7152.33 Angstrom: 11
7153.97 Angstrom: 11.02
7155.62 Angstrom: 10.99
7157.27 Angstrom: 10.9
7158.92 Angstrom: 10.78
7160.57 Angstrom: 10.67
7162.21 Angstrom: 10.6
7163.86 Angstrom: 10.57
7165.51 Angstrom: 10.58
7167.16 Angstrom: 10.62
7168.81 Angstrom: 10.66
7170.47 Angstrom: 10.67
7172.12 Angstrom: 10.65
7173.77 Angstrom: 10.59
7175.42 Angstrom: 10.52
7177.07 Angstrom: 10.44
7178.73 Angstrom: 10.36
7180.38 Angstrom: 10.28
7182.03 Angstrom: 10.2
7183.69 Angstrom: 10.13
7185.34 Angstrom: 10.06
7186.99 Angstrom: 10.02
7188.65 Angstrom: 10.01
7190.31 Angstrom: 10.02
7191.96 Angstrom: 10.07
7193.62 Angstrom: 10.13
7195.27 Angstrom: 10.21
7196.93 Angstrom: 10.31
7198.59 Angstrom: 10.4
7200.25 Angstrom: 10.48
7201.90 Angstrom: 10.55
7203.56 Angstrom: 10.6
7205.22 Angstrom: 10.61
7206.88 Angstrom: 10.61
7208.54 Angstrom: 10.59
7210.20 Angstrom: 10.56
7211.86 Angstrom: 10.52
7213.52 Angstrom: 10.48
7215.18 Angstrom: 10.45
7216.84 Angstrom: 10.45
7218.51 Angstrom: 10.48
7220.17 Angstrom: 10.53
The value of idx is 10.6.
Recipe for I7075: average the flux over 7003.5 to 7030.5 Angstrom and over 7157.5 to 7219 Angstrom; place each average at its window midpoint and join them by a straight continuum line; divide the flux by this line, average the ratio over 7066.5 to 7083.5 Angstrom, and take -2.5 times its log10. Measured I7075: 0.037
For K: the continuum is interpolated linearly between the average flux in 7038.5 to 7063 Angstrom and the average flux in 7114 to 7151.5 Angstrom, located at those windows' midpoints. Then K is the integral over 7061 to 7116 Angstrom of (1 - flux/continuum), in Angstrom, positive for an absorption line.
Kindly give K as 1.19 Angstrom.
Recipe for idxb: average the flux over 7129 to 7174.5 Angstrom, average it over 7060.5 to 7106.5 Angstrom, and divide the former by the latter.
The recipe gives 1.06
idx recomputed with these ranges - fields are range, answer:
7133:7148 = 10.6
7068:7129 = 10.2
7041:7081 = 10.1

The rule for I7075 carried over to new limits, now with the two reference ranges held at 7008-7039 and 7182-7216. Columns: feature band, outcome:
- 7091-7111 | 0.03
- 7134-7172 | -0.04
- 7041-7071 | 0.02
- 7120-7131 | 0.00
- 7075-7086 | 0.03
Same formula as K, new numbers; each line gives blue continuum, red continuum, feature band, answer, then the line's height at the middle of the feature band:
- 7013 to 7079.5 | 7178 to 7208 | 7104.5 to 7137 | -0.5 Angstrom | 10.3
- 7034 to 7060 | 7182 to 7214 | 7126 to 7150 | -0.6 Angstrom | 10.3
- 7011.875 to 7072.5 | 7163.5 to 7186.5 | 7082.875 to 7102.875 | 0.5 Angstrom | 10.3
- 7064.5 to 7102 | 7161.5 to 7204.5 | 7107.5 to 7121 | -0.3 Angstrom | 10.2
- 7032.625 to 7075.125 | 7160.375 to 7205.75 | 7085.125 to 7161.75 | -1.0 Angstrom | 10.3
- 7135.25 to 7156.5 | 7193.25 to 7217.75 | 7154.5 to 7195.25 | 0.7 Angstrom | 10.6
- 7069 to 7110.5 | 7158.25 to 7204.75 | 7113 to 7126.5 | -0.3 Angstrom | 10.2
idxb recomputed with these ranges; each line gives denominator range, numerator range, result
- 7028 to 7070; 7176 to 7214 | 1.01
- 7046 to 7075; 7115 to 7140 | 1.04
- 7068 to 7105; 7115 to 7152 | 1.05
